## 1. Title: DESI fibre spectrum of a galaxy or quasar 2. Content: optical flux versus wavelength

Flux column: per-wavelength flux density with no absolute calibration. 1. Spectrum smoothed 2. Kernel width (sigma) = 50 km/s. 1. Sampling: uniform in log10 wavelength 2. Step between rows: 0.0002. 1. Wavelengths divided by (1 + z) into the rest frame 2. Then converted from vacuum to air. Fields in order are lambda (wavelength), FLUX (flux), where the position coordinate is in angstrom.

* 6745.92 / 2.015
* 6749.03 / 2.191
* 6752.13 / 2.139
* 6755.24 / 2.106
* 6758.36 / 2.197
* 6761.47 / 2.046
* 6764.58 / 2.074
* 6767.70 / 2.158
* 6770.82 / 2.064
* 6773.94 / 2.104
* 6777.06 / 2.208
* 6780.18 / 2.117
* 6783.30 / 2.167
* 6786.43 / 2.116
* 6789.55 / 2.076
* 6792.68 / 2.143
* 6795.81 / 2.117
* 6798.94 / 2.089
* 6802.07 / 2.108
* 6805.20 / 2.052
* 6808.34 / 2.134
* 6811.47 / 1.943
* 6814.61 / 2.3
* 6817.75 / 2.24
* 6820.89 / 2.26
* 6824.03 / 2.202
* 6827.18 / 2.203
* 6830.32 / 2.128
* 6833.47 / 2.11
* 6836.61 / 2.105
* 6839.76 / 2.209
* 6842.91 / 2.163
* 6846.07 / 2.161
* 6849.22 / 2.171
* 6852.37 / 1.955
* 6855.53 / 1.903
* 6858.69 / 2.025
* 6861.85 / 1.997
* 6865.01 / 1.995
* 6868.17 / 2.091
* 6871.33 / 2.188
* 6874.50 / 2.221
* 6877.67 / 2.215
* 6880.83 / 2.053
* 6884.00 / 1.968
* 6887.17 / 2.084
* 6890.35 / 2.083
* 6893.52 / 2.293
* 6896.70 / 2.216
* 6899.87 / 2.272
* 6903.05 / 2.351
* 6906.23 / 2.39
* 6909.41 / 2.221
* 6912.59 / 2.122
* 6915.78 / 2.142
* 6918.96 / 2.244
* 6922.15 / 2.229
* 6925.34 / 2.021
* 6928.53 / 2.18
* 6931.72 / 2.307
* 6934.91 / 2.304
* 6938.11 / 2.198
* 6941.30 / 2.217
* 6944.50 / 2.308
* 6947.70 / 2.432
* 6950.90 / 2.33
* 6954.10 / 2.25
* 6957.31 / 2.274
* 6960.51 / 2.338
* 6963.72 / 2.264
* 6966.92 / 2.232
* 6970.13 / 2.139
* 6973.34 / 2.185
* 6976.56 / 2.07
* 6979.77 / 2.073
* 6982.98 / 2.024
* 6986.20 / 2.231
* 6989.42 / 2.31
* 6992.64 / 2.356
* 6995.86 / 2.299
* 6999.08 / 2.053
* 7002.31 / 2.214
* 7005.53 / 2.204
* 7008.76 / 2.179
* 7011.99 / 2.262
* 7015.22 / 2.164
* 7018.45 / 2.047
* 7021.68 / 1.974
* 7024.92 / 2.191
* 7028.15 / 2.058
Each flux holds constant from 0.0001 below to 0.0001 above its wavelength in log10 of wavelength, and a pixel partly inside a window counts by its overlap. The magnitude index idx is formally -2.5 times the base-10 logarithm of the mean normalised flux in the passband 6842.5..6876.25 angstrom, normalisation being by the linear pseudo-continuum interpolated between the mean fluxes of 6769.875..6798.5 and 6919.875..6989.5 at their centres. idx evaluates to 0.05 mag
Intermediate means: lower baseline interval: 2.12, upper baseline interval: 2.22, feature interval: 2.08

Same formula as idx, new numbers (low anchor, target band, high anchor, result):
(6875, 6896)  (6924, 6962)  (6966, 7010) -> -0.05 mag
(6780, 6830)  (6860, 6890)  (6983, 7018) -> 0.04 mag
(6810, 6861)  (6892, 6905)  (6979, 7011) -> -0.06 mag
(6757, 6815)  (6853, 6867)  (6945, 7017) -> 0.09 mag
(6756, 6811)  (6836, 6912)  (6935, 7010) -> 0.01 mag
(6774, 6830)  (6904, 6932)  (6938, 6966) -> 0.03 mag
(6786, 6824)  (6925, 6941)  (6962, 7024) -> -0.03 mag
